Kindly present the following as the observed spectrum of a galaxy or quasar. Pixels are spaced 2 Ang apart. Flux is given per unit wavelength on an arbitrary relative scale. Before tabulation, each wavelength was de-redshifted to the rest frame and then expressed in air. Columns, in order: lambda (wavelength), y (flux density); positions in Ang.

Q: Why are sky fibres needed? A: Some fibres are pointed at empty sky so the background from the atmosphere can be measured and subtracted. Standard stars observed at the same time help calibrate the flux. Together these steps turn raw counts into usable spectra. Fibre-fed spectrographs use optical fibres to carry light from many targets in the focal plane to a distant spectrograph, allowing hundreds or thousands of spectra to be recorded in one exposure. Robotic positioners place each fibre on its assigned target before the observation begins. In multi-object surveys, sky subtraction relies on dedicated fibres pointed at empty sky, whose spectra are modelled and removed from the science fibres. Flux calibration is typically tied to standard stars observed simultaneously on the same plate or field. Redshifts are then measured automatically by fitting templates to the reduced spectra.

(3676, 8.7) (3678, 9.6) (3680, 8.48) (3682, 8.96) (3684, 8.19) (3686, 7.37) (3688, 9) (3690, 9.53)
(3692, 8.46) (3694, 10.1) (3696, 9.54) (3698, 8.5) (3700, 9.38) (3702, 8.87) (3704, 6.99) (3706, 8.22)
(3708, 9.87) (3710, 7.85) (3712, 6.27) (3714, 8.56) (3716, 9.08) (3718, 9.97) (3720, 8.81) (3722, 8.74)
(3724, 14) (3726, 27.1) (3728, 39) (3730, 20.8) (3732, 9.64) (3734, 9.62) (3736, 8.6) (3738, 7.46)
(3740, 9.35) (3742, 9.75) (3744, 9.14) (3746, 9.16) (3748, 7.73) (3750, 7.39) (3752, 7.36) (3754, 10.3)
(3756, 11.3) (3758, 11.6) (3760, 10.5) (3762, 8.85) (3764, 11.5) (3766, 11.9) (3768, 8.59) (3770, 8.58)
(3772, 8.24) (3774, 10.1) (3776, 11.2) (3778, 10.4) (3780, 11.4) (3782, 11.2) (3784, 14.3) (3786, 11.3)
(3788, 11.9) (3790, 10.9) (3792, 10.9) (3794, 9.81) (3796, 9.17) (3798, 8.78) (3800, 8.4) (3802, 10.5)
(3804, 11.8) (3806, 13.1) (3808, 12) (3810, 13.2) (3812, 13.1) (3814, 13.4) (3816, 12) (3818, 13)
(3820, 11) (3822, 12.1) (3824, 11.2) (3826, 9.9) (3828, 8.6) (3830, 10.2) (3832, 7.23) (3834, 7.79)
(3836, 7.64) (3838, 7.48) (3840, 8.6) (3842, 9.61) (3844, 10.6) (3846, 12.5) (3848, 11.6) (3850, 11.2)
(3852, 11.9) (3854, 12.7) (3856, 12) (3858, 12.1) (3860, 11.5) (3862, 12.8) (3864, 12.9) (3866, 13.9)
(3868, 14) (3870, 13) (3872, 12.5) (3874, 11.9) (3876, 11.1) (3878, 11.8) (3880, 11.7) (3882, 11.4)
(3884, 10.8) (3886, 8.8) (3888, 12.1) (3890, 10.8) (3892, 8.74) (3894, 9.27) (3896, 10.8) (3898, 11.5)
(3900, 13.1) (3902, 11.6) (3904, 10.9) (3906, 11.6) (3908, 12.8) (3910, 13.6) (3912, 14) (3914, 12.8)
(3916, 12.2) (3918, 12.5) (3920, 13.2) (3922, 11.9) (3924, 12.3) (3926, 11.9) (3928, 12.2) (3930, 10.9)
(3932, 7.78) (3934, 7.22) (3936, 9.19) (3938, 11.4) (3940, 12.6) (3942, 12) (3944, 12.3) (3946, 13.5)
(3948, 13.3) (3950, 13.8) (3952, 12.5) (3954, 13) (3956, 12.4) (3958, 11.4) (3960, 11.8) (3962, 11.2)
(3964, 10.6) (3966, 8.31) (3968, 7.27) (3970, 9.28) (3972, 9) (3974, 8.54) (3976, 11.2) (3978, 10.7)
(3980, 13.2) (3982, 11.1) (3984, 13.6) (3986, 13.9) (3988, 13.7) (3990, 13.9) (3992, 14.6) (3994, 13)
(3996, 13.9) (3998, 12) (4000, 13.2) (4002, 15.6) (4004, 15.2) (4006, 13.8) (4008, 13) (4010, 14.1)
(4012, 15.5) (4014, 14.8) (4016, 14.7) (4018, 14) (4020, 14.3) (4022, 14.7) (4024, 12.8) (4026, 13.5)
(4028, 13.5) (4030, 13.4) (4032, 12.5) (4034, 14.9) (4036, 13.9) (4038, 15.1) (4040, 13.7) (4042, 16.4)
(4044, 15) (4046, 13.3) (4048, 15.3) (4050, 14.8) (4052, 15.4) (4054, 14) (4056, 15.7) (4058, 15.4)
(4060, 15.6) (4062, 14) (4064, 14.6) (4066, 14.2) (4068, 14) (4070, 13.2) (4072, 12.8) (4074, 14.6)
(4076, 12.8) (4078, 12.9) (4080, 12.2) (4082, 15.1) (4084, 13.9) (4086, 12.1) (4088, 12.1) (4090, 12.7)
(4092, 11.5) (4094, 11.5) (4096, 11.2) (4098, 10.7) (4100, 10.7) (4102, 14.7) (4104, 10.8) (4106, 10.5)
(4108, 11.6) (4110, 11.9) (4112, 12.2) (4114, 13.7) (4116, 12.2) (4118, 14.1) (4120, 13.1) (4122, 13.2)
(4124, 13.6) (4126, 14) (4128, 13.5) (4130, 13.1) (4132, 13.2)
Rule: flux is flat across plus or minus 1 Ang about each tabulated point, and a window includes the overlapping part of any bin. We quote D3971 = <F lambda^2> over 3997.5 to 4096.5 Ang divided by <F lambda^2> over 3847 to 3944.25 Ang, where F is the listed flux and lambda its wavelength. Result 1.28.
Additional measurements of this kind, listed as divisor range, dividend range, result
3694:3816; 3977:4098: 1.45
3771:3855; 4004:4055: 1.48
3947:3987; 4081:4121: 1.16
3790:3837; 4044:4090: 1.49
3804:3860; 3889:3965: 1.12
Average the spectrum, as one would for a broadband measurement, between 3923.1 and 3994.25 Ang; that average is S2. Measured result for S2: 11.5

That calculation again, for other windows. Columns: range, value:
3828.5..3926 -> 11.4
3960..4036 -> 12.8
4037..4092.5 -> 14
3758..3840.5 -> 10.6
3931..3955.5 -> 11.6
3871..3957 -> 11.7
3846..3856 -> 11.9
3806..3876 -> 11.3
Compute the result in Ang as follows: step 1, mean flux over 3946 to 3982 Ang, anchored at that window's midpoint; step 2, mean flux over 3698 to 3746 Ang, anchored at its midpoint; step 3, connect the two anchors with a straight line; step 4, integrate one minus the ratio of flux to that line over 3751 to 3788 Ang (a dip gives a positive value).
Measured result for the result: 2.9 Ang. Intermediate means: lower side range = 11.5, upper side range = 11.1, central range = 10.5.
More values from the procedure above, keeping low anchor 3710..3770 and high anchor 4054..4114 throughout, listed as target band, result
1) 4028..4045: -2.1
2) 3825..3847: 5.0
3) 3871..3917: 2.0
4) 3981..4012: -2.8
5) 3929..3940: 2.4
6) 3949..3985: 4.0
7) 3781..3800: 1.3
